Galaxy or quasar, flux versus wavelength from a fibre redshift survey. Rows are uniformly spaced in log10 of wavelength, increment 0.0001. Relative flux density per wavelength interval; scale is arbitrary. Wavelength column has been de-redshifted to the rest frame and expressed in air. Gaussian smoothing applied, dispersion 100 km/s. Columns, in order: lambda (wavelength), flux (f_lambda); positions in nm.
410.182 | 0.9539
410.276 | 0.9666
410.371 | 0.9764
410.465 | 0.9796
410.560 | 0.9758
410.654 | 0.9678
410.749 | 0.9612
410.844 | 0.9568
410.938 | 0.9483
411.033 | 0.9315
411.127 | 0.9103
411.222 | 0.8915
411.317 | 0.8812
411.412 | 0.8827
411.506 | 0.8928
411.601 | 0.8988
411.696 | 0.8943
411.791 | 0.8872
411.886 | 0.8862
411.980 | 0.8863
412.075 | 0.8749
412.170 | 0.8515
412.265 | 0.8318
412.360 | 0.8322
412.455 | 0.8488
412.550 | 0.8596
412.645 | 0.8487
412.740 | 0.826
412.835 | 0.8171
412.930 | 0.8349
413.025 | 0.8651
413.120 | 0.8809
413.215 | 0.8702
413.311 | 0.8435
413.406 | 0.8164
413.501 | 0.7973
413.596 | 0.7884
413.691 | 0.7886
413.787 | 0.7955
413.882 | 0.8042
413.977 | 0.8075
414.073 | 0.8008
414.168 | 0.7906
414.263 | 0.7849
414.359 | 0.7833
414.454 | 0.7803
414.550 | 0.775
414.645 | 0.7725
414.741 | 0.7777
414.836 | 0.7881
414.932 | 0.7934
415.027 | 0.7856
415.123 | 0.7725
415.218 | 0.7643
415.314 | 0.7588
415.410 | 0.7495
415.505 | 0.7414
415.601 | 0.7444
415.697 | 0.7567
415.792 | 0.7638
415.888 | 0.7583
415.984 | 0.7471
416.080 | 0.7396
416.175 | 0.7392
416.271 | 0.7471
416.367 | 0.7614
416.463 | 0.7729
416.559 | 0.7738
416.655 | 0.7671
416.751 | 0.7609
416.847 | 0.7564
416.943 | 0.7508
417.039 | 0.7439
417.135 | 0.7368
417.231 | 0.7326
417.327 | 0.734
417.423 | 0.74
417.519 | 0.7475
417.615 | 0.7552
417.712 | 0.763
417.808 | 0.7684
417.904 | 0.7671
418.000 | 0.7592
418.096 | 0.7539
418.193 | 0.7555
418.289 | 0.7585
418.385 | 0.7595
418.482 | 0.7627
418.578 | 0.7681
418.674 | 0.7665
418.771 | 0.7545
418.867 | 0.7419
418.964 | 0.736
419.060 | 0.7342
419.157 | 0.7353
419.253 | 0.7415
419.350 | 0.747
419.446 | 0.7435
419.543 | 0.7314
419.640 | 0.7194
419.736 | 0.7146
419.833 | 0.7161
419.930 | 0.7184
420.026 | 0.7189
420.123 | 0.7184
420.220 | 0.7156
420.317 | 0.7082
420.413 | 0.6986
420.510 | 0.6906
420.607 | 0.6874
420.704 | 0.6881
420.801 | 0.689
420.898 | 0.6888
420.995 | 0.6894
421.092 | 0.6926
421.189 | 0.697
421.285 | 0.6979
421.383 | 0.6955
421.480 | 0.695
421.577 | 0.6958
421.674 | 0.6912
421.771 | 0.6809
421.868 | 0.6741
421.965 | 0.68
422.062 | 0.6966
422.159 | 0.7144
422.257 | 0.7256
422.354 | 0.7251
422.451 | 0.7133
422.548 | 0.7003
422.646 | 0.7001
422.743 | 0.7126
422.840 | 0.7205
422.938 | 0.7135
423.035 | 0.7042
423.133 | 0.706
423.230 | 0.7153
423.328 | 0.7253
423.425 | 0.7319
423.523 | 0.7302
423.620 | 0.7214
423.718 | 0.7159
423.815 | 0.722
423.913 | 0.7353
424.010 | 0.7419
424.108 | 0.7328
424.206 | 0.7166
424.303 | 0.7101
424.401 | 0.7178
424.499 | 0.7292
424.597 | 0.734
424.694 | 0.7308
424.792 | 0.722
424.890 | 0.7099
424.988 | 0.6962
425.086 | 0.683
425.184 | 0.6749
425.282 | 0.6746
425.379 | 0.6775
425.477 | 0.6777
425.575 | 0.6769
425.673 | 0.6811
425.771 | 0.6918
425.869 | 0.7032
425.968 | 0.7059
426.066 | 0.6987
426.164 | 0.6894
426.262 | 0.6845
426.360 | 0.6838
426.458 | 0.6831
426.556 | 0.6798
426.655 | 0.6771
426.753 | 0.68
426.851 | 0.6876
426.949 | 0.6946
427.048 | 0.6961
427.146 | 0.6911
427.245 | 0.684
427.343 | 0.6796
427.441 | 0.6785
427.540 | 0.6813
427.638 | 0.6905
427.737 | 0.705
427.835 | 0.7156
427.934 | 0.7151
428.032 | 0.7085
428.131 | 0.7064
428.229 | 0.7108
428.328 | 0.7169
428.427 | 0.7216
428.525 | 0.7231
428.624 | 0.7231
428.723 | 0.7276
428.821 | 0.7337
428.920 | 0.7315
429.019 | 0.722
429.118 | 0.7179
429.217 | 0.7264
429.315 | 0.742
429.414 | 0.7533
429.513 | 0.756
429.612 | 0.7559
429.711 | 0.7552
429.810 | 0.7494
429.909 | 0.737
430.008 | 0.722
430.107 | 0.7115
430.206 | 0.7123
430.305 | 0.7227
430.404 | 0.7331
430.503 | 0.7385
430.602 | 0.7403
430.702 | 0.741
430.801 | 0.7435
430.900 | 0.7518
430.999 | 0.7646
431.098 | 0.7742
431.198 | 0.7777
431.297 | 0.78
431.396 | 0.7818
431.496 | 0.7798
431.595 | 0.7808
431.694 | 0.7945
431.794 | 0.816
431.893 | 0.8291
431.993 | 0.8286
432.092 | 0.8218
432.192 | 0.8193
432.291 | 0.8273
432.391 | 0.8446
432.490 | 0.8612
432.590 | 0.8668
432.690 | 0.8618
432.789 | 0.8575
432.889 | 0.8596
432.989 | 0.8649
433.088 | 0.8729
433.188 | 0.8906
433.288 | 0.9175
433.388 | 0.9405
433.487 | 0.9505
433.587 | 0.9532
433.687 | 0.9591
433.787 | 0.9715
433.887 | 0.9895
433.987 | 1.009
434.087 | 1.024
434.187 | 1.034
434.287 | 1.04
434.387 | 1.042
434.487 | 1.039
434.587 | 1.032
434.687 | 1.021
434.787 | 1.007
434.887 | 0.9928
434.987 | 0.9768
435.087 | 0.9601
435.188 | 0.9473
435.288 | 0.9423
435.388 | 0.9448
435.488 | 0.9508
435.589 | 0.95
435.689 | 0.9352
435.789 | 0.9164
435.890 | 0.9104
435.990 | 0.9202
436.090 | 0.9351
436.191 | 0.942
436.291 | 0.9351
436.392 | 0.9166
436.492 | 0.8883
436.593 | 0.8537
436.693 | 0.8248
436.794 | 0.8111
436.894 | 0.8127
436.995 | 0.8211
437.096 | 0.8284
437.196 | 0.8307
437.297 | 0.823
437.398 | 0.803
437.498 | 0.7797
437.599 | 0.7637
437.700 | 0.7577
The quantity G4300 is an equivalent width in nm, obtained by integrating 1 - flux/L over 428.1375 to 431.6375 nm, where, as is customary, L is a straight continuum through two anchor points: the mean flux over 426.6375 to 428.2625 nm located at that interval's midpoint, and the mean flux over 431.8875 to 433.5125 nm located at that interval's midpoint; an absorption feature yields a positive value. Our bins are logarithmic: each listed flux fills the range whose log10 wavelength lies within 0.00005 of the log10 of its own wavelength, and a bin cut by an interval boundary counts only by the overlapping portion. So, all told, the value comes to 0.145 nm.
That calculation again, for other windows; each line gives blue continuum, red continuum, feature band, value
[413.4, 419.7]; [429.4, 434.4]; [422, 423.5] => 0.15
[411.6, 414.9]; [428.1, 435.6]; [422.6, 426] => 0.51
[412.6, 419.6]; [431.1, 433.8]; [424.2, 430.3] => 0.88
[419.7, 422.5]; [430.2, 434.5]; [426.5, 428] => 0.18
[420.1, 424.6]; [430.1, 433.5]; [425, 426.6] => 0.13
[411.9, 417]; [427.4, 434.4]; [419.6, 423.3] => 0.44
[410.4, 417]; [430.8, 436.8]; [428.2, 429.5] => 0.23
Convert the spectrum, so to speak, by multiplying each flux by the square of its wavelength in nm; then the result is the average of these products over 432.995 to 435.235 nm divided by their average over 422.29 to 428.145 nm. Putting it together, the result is 1.5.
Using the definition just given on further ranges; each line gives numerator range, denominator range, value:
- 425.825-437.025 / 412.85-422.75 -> 1.17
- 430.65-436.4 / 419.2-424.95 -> 1.33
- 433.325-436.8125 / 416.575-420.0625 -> 1.39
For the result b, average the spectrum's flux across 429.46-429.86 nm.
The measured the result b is 0.753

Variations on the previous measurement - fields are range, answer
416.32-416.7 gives 0.768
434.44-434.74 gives 1.03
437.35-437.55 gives 0.793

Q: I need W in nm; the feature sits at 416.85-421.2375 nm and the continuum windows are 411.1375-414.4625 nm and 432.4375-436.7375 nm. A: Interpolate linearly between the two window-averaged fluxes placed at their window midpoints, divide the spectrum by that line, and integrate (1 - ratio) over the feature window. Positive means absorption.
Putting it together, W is 0.70 nm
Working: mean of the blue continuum 0.842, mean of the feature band 0.732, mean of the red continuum 0.942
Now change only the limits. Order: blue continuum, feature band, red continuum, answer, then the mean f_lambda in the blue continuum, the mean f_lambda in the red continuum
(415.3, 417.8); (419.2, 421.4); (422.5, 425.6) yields 0.067 nm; 0.752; 0.711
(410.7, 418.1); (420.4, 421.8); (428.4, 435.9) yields 0.222 nm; 0.807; 0.848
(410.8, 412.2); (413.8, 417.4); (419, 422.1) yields 0.205 nm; 0.899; 0.706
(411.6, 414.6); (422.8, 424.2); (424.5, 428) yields -0.001 nm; 0.832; 0.693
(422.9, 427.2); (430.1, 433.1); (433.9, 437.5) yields 0.170 nm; 0.703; 0.93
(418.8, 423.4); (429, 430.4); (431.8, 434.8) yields 0.206 nm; 0.71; 0.925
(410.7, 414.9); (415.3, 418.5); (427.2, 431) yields 0.242 nm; 0.846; 0.724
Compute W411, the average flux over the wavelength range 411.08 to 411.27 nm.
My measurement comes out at 0.899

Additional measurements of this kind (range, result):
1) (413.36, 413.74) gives 0.797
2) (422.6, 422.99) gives 0.713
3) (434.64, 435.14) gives 0.991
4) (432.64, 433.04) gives 0.862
